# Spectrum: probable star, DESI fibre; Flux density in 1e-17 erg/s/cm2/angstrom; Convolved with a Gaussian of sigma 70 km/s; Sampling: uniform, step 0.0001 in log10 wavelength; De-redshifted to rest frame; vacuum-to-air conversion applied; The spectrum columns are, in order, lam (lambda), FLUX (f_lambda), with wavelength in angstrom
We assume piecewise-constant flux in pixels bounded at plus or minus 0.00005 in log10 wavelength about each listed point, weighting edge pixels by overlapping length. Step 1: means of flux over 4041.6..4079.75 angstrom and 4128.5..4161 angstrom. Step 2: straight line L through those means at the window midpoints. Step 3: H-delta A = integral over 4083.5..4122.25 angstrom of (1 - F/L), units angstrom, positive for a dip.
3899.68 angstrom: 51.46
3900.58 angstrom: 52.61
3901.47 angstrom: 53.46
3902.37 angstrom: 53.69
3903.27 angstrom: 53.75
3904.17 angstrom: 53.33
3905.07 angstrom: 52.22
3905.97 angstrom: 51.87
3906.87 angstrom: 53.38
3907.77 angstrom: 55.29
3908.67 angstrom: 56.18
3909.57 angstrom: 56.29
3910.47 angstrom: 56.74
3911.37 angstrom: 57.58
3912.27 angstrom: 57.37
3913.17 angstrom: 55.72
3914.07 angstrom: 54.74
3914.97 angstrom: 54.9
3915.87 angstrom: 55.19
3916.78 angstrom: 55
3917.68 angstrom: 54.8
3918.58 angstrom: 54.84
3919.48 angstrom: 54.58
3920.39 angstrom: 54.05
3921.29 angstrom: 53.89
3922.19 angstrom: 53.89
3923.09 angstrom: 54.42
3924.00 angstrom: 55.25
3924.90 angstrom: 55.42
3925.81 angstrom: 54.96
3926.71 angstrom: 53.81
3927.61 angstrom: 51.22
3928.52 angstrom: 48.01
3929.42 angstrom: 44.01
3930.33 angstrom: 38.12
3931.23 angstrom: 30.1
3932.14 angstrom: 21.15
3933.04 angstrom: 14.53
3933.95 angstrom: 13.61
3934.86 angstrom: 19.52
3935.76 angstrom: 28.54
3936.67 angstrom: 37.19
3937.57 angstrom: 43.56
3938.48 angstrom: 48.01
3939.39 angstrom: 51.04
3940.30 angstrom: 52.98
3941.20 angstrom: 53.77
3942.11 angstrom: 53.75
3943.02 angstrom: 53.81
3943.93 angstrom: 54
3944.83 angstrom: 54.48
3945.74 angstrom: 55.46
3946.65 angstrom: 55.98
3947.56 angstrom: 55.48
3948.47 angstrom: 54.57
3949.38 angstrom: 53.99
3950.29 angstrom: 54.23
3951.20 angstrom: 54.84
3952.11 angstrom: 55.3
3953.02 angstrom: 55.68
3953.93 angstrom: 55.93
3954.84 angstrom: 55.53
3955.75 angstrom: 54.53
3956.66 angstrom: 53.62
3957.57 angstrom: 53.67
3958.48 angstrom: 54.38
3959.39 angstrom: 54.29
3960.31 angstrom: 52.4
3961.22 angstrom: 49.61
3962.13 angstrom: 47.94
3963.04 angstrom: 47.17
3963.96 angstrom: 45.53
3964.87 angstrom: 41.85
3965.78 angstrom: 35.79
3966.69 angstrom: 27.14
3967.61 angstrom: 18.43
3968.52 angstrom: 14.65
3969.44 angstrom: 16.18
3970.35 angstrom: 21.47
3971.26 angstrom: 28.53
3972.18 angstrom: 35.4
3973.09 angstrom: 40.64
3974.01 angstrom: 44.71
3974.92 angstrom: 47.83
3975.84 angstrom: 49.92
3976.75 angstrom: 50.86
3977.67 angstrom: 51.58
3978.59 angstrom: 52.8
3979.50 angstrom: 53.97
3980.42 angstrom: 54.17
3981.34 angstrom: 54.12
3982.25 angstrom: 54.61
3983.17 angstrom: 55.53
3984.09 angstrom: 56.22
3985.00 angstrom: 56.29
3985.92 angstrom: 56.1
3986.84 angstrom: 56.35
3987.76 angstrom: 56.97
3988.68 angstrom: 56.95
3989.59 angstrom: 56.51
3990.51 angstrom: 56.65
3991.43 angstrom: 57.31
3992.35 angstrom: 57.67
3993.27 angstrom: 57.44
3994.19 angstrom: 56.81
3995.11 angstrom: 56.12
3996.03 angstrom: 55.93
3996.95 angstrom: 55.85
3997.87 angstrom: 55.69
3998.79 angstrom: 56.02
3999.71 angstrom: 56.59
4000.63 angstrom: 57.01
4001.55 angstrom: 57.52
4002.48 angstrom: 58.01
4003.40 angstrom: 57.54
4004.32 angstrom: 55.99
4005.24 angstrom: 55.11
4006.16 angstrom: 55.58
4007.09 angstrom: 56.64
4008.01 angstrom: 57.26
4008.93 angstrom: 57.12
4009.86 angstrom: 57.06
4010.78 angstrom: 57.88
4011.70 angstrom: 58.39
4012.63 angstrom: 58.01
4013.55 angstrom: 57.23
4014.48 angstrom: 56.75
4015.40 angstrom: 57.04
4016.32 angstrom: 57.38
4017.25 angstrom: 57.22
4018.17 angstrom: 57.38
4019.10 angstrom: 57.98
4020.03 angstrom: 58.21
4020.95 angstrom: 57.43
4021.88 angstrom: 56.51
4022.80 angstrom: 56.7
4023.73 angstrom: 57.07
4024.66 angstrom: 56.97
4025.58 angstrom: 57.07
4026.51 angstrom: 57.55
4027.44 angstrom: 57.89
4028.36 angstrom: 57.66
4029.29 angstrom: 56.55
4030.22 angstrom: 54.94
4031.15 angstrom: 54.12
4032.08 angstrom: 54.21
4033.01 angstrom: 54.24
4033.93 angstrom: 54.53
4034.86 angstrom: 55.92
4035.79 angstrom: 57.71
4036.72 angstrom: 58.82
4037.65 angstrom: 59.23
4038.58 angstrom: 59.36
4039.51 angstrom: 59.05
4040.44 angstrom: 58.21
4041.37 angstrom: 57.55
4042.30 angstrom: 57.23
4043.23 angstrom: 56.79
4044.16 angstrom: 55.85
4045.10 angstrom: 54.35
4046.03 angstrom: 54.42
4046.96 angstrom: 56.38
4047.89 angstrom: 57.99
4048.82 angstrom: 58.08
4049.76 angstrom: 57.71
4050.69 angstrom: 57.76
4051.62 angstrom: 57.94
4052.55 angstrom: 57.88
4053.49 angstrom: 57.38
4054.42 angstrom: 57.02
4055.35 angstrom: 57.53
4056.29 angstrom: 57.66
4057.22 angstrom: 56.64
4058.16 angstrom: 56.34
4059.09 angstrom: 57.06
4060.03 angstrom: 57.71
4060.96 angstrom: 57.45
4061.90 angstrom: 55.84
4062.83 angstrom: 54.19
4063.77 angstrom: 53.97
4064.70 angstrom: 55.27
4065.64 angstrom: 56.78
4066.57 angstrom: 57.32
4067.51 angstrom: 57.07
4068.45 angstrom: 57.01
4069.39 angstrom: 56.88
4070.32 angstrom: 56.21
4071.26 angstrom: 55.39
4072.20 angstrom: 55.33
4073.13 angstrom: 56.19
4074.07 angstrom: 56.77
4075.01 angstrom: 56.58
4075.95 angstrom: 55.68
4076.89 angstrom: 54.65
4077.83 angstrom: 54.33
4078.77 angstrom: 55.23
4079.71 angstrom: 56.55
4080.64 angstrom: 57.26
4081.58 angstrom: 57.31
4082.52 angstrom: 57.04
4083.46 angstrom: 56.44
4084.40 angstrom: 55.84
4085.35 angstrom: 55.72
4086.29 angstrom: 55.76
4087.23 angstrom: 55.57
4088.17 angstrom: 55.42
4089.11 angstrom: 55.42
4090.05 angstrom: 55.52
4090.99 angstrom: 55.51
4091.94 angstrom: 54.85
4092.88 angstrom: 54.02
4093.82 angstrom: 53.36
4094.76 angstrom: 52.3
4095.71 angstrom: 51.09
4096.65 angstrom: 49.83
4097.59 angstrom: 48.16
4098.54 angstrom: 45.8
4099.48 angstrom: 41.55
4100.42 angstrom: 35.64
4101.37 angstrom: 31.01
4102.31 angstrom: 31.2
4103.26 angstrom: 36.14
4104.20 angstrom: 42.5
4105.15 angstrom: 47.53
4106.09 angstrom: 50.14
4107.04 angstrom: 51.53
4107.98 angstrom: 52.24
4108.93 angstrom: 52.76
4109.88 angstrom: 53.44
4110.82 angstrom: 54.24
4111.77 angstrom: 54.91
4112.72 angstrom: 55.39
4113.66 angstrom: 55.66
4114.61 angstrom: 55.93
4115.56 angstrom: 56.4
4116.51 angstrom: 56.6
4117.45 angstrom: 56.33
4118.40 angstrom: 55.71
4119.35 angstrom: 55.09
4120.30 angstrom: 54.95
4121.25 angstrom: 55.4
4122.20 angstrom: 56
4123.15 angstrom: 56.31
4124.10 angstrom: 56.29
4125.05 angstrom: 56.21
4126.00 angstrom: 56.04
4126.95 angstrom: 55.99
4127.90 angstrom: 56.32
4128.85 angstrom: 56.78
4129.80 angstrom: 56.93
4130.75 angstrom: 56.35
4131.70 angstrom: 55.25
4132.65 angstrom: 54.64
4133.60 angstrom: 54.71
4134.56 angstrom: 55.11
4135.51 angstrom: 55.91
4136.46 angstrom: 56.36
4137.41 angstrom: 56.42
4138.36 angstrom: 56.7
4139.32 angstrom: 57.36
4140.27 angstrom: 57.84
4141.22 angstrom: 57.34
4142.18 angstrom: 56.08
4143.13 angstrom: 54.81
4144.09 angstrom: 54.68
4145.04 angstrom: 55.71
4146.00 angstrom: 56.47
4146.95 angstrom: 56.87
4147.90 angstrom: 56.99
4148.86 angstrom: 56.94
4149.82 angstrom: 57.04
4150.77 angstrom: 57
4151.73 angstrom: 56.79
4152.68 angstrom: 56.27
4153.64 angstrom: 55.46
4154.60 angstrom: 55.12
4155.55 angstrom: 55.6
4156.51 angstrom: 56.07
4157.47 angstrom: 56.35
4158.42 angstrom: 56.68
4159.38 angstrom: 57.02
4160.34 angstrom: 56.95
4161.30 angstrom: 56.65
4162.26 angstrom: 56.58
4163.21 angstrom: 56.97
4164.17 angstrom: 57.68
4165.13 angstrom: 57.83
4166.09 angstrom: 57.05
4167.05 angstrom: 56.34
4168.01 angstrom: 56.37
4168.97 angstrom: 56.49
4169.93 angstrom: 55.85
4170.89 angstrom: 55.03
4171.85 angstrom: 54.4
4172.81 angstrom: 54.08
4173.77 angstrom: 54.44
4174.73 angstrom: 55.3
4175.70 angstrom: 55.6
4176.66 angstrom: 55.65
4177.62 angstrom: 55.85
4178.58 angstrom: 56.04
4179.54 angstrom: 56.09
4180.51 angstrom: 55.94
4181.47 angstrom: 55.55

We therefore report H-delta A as 3.48 angstrom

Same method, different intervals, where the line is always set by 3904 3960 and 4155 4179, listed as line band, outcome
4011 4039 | -2.4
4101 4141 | 1.2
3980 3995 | -1.3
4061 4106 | 1.3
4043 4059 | -1.1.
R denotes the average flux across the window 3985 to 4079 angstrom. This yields 56.7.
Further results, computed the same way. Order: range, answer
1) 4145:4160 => 56.4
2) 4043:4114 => 53.7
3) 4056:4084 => 56.3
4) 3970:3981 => 44.6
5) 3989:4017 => 56.9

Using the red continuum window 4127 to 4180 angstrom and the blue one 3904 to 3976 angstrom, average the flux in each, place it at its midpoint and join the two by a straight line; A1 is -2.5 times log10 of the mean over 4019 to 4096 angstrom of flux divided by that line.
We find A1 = -0.09 mag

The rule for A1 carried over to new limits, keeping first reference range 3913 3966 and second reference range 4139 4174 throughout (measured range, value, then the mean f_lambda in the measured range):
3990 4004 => -0.12 mag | 56.8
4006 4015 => -0.12 mag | 57.2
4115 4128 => -0.02 mag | 55.9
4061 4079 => -0.05 mag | 55.9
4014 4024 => -0.11 mag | 57.2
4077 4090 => -0.04 mag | 56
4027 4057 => -0.09 mag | 56.9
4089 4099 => 0.04 mag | 52.2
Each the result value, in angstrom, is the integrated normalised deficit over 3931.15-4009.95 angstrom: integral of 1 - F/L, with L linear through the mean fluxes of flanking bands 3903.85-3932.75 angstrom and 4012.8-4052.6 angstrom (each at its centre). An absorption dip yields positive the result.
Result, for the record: 7.7 angstrom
